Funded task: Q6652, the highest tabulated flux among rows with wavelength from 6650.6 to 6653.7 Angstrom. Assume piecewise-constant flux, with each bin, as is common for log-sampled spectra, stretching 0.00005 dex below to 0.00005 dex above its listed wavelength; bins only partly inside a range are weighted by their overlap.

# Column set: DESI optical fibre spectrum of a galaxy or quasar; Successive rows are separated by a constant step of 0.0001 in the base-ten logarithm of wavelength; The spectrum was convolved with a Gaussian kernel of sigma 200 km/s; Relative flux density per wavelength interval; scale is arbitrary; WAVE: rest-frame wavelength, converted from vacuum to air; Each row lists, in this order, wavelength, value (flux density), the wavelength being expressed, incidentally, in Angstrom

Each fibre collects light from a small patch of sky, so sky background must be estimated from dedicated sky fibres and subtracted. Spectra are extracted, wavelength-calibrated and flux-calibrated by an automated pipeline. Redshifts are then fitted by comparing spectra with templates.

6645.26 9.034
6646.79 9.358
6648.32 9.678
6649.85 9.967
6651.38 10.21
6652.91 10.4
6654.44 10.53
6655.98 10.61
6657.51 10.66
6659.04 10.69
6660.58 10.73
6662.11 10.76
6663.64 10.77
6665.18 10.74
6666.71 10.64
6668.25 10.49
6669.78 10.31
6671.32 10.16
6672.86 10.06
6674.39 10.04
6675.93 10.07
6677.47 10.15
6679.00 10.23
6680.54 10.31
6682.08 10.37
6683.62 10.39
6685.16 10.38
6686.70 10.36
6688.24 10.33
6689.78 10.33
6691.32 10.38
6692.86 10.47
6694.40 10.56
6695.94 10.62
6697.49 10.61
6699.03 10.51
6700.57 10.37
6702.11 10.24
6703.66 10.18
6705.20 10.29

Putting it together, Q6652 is 10.4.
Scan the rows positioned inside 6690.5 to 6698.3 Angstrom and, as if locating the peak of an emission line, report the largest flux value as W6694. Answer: 10.62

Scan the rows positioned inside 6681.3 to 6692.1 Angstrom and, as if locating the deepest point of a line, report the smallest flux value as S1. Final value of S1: 10.33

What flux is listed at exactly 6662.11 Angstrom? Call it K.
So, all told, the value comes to 10.76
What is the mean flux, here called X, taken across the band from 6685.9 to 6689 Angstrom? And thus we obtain 10.3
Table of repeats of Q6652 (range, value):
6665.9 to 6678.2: 10.64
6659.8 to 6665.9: 10.77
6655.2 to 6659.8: 10.69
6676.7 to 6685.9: 10.39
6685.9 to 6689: 10.36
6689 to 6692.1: 10.38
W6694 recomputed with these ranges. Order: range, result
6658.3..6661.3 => 10.73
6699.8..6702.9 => 10.37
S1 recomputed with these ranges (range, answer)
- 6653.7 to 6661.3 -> 10.53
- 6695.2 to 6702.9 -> 10.24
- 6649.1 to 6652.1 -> 9.967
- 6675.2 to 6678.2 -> 10.07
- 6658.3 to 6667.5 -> 10.64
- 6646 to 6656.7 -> 9.358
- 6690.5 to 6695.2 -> 10.38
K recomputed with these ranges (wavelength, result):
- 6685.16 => 10.38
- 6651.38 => 10.21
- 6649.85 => 9.967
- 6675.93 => 10.07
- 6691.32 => 10.38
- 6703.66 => 10.18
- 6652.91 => 10.4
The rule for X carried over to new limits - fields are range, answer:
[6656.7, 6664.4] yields 10.7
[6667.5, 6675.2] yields 10.2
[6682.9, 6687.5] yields 10.4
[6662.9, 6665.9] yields 10.7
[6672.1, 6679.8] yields 10.1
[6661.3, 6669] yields 10.7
